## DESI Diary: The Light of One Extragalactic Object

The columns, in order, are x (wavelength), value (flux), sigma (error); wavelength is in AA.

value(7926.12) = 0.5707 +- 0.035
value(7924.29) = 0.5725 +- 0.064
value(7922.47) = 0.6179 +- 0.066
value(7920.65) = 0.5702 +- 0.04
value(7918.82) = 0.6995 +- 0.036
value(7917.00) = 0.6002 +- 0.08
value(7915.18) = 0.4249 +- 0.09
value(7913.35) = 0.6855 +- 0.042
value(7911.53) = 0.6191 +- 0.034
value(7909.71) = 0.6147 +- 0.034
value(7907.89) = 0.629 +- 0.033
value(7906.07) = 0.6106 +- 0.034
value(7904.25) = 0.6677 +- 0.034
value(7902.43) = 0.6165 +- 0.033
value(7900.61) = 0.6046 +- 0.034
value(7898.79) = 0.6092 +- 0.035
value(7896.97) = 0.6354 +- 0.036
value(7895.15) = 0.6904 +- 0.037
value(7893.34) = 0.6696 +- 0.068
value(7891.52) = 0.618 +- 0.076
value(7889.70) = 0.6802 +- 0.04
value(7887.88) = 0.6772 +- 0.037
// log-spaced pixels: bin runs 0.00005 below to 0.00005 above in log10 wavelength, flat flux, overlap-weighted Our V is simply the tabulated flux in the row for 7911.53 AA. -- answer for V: 0.6191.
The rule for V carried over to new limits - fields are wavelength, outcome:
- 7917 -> 0.6002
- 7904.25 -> 0.6677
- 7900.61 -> 0.6046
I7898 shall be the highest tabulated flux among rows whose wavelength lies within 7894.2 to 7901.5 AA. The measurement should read 0.6904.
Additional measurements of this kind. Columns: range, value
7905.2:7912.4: 0.629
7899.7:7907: 0.6677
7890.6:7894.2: 0.6696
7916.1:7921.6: 0.6995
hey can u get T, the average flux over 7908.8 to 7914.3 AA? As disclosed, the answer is 0.638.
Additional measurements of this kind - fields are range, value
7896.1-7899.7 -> 0.622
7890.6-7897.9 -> 0.653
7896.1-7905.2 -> 0.626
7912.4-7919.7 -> 0.602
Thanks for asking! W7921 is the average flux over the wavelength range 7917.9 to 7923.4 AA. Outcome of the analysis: 0.629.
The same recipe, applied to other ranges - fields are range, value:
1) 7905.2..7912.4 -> 0.619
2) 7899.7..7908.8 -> 0.626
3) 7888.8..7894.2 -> 0.655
